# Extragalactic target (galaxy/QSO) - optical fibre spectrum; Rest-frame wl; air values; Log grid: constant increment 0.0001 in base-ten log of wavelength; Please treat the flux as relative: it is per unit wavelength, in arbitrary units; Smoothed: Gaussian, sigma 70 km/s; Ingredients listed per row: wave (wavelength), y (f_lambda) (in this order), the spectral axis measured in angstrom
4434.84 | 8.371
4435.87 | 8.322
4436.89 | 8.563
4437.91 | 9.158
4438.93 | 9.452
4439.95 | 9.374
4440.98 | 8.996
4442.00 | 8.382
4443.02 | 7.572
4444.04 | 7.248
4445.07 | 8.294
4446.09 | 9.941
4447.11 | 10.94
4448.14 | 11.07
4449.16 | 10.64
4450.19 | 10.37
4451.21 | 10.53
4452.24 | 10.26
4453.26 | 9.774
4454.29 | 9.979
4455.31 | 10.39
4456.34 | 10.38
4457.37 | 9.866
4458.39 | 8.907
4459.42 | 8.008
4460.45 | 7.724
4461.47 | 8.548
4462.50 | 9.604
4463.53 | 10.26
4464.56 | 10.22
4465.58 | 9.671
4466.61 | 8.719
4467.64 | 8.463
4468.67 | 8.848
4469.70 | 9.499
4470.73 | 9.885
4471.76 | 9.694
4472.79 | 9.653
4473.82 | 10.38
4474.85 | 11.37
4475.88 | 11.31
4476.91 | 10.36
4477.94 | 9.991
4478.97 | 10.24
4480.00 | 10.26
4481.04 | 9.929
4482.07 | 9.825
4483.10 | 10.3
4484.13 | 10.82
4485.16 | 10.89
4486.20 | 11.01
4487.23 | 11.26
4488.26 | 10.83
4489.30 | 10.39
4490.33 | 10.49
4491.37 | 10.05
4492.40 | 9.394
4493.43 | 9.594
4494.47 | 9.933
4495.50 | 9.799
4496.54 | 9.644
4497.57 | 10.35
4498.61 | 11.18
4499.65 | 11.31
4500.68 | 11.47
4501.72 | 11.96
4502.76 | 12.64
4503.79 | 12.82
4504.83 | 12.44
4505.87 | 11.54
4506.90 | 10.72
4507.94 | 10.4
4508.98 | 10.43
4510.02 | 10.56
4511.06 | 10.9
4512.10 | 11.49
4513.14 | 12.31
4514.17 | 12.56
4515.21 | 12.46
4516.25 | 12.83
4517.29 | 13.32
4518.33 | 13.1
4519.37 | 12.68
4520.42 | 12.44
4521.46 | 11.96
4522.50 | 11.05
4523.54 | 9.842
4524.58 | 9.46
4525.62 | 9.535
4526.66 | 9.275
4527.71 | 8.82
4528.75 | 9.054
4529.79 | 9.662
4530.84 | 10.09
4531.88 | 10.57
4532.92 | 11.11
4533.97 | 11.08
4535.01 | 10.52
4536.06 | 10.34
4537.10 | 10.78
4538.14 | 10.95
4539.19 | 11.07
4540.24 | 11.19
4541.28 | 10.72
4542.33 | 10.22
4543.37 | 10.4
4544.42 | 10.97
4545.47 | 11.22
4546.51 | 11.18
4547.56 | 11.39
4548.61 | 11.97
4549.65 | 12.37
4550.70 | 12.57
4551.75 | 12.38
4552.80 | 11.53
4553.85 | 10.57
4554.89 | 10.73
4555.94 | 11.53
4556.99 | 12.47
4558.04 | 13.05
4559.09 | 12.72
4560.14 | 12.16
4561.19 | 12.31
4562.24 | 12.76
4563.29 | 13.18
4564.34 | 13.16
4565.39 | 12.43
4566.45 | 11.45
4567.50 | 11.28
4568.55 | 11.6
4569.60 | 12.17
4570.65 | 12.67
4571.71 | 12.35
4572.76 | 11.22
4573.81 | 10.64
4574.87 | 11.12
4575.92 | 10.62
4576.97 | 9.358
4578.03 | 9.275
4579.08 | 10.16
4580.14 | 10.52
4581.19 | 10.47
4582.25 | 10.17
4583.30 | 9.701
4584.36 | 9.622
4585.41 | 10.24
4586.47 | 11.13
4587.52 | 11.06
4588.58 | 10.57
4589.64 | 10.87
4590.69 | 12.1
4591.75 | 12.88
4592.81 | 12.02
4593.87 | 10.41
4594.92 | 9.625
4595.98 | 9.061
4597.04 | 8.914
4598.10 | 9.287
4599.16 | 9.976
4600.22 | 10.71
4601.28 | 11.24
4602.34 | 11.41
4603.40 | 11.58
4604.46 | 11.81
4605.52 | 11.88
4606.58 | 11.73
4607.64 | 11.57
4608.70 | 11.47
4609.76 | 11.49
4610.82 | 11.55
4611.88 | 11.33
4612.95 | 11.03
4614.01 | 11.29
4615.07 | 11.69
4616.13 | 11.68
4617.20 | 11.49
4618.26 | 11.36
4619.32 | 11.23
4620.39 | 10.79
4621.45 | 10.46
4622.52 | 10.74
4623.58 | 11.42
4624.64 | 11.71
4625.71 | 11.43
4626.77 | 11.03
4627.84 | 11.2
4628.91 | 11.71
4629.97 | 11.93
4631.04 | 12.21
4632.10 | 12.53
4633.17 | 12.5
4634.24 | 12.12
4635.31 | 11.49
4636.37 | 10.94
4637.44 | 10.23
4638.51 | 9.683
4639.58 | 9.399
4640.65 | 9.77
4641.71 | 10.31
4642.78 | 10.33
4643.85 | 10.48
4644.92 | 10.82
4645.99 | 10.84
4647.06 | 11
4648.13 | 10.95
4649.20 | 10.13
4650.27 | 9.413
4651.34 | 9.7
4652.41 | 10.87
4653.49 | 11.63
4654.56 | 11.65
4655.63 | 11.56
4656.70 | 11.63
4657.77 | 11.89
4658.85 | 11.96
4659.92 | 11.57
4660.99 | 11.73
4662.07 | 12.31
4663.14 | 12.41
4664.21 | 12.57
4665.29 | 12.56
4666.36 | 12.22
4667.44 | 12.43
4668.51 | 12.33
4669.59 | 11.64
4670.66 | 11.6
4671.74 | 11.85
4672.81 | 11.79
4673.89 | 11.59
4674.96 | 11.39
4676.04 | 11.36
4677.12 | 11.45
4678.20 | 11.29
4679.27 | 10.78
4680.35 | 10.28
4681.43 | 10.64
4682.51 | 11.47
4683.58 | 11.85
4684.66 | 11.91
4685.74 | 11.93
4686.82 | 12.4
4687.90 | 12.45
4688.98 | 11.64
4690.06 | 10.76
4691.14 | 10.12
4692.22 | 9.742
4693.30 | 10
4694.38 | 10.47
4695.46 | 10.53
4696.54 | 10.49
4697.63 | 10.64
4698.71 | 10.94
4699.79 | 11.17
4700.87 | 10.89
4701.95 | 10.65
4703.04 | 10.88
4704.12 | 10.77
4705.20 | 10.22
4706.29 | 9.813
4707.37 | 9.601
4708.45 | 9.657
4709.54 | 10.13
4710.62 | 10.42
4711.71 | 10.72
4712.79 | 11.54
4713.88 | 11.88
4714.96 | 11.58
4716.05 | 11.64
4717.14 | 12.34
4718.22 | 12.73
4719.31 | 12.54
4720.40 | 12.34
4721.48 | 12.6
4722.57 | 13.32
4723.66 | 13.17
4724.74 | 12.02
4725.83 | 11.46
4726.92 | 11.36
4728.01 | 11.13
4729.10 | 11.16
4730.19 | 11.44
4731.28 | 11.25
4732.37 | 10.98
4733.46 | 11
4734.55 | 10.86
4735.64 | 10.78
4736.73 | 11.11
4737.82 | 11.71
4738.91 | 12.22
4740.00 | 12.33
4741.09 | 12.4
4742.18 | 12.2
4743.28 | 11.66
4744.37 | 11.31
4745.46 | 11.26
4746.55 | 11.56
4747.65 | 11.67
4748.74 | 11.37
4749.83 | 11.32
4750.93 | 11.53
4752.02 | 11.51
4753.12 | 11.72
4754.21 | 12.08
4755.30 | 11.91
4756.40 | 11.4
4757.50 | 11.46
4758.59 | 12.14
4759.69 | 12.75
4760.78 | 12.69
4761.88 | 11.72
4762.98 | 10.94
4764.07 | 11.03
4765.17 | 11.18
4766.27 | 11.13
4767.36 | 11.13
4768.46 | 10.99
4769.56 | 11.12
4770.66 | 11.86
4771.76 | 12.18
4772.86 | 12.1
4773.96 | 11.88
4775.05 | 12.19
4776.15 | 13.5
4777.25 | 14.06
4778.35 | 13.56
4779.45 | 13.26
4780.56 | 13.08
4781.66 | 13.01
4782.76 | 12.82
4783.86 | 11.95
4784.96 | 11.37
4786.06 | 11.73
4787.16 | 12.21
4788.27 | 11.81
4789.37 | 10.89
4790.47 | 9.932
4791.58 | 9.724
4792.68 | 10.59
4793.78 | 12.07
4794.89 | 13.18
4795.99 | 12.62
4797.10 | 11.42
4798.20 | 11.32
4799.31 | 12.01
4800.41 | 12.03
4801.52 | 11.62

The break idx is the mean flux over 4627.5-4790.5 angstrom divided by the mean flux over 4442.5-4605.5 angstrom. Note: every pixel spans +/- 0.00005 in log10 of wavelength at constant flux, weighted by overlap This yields 1.1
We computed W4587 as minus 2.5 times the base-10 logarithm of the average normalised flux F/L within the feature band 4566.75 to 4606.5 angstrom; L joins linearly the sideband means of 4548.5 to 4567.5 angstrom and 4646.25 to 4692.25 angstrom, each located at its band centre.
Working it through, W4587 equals 0.11 mag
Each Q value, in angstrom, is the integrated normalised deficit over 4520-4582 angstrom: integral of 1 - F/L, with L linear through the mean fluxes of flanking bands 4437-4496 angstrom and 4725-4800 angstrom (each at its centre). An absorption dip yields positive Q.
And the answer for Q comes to -4.7 angstrom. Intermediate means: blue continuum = 9.8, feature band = 11.1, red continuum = 11.7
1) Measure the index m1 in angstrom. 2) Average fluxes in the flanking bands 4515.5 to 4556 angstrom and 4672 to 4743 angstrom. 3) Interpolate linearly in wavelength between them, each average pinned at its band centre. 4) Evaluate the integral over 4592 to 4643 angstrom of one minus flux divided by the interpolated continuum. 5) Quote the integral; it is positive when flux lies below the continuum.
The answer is 0.4 angstrom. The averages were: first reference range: 11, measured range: 11.1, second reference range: 11.3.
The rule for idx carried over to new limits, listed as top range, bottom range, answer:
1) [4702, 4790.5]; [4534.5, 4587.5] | 1.03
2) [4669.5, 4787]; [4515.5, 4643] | 1.04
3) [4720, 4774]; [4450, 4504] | 1.15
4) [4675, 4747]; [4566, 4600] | 1.05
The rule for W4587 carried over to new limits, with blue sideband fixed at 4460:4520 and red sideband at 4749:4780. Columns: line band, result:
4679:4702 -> 0.06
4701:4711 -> 0.14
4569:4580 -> 0.01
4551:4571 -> -0.10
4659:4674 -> -0.05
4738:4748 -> 0.00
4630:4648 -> 0.04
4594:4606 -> 0.07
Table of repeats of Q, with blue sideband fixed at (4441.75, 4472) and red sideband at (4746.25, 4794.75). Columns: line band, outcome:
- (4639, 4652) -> 0.7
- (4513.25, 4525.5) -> -2.4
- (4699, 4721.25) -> 0.6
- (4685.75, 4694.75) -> 0.2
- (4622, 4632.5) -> -0.8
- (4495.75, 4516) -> -3.3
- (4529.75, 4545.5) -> -1.0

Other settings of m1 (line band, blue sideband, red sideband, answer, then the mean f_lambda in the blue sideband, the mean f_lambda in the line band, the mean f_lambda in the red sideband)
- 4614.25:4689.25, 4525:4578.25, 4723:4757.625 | 0.32 angstrom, 11.2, 11.4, 11.6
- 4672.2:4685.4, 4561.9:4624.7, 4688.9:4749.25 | -0.15 angstrom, 11.1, 11.3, 11.3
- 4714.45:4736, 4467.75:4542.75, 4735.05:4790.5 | -0.15 angstrom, 10.8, 11.8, 11.9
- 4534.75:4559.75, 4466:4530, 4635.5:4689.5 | -1.15 angstrom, 10.7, 11.4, 11.3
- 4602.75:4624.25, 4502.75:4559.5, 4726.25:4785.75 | 0.14 angstrom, 11.3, 11.4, 11.8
